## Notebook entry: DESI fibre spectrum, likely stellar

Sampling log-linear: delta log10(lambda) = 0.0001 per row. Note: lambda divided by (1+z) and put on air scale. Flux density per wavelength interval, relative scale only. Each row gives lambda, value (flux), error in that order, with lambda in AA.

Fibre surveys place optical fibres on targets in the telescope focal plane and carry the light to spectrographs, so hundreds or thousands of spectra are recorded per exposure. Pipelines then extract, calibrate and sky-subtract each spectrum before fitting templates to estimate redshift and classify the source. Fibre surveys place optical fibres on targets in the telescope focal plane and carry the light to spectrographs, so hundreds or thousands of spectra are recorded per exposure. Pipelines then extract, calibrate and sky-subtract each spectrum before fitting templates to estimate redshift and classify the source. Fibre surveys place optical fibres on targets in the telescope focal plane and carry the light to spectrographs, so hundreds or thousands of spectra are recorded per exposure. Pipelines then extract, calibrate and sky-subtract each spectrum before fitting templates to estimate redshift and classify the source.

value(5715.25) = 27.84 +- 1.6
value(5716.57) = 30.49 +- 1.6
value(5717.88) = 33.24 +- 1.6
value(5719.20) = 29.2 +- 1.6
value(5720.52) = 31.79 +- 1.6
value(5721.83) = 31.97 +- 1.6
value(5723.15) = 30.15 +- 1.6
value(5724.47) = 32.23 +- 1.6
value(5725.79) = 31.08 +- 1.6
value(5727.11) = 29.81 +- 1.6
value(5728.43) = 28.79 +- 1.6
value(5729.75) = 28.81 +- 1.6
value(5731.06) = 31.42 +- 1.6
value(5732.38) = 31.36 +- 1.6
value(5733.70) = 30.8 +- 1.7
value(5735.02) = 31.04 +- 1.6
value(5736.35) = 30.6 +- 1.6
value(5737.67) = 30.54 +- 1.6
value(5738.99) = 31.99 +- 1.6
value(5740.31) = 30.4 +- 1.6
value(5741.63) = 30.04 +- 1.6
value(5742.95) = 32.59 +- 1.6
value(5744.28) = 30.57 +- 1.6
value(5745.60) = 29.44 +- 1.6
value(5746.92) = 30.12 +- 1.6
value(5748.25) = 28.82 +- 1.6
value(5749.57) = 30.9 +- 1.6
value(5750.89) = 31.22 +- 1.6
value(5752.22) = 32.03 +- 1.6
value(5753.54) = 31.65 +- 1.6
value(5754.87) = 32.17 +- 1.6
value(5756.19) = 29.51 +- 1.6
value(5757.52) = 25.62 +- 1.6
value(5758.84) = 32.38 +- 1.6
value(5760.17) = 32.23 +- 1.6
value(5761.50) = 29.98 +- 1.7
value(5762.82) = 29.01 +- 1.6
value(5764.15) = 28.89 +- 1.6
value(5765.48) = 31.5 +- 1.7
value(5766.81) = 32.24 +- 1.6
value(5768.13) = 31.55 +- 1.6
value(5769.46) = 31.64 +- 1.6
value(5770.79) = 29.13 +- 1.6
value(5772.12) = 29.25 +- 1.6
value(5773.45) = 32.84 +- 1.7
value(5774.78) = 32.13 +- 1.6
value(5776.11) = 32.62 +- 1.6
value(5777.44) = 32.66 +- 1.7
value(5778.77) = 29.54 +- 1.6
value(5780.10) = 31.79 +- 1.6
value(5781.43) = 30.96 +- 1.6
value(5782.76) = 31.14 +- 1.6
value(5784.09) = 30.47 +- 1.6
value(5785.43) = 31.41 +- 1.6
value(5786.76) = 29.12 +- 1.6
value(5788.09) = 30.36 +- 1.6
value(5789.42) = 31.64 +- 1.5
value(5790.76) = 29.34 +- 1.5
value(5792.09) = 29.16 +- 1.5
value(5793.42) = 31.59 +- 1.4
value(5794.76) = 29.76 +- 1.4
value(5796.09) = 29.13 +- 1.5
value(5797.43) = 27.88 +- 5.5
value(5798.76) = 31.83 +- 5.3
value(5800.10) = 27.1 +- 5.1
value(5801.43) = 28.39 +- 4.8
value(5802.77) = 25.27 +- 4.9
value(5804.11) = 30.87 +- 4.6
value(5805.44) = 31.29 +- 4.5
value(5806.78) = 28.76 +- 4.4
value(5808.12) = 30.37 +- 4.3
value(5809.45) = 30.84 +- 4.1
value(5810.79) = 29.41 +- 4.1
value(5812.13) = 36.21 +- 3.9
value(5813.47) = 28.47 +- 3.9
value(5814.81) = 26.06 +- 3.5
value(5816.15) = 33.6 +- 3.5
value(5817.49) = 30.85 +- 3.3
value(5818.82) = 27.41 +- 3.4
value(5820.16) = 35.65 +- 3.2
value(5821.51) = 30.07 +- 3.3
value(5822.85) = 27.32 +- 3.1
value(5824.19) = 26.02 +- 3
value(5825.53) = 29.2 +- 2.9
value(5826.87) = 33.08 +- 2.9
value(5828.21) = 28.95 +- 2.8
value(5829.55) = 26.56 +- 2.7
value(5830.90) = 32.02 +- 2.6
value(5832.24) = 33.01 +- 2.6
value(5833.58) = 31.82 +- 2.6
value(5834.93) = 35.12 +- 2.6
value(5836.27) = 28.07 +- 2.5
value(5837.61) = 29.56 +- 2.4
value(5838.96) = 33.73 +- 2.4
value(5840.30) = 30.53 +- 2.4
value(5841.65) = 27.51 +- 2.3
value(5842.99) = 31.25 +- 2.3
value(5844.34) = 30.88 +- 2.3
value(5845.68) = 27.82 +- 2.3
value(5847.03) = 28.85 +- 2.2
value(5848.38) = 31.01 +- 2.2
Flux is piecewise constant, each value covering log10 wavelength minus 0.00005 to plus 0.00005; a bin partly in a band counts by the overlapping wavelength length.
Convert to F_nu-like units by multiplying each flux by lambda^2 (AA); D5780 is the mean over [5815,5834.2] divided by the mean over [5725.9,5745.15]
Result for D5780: 1.0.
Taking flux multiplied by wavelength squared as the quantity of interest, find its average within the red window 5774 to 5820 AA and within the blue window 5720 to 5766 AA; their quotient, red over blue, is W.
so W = 1.01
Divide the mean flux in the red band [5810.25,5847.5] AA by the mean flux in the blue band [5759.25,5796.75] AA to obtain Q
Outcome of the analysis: 0.99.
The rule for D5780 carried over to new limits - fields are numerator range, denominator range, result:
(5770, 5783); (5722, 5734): 1.04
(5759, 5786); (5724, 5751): 1.03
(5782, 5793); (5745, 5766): 1.01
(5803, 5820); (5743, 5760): 1.02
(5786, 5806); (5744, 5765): 0.99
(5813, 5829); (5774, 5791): 0.97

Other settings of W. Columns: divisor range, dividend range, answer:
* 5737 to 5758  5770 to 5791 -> 1.03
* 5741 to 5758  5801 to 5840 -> 1.02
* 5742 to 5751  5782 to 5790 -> 1.02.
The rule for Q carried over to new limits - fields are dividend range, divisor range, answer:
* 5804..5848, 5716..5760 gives 0.99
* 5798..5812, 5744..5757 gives 0.97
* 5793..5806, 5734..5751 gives 0.96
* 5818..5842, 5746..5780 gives 0.99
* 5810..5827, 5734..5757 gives 0.98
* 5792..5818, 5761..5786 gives 0.96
